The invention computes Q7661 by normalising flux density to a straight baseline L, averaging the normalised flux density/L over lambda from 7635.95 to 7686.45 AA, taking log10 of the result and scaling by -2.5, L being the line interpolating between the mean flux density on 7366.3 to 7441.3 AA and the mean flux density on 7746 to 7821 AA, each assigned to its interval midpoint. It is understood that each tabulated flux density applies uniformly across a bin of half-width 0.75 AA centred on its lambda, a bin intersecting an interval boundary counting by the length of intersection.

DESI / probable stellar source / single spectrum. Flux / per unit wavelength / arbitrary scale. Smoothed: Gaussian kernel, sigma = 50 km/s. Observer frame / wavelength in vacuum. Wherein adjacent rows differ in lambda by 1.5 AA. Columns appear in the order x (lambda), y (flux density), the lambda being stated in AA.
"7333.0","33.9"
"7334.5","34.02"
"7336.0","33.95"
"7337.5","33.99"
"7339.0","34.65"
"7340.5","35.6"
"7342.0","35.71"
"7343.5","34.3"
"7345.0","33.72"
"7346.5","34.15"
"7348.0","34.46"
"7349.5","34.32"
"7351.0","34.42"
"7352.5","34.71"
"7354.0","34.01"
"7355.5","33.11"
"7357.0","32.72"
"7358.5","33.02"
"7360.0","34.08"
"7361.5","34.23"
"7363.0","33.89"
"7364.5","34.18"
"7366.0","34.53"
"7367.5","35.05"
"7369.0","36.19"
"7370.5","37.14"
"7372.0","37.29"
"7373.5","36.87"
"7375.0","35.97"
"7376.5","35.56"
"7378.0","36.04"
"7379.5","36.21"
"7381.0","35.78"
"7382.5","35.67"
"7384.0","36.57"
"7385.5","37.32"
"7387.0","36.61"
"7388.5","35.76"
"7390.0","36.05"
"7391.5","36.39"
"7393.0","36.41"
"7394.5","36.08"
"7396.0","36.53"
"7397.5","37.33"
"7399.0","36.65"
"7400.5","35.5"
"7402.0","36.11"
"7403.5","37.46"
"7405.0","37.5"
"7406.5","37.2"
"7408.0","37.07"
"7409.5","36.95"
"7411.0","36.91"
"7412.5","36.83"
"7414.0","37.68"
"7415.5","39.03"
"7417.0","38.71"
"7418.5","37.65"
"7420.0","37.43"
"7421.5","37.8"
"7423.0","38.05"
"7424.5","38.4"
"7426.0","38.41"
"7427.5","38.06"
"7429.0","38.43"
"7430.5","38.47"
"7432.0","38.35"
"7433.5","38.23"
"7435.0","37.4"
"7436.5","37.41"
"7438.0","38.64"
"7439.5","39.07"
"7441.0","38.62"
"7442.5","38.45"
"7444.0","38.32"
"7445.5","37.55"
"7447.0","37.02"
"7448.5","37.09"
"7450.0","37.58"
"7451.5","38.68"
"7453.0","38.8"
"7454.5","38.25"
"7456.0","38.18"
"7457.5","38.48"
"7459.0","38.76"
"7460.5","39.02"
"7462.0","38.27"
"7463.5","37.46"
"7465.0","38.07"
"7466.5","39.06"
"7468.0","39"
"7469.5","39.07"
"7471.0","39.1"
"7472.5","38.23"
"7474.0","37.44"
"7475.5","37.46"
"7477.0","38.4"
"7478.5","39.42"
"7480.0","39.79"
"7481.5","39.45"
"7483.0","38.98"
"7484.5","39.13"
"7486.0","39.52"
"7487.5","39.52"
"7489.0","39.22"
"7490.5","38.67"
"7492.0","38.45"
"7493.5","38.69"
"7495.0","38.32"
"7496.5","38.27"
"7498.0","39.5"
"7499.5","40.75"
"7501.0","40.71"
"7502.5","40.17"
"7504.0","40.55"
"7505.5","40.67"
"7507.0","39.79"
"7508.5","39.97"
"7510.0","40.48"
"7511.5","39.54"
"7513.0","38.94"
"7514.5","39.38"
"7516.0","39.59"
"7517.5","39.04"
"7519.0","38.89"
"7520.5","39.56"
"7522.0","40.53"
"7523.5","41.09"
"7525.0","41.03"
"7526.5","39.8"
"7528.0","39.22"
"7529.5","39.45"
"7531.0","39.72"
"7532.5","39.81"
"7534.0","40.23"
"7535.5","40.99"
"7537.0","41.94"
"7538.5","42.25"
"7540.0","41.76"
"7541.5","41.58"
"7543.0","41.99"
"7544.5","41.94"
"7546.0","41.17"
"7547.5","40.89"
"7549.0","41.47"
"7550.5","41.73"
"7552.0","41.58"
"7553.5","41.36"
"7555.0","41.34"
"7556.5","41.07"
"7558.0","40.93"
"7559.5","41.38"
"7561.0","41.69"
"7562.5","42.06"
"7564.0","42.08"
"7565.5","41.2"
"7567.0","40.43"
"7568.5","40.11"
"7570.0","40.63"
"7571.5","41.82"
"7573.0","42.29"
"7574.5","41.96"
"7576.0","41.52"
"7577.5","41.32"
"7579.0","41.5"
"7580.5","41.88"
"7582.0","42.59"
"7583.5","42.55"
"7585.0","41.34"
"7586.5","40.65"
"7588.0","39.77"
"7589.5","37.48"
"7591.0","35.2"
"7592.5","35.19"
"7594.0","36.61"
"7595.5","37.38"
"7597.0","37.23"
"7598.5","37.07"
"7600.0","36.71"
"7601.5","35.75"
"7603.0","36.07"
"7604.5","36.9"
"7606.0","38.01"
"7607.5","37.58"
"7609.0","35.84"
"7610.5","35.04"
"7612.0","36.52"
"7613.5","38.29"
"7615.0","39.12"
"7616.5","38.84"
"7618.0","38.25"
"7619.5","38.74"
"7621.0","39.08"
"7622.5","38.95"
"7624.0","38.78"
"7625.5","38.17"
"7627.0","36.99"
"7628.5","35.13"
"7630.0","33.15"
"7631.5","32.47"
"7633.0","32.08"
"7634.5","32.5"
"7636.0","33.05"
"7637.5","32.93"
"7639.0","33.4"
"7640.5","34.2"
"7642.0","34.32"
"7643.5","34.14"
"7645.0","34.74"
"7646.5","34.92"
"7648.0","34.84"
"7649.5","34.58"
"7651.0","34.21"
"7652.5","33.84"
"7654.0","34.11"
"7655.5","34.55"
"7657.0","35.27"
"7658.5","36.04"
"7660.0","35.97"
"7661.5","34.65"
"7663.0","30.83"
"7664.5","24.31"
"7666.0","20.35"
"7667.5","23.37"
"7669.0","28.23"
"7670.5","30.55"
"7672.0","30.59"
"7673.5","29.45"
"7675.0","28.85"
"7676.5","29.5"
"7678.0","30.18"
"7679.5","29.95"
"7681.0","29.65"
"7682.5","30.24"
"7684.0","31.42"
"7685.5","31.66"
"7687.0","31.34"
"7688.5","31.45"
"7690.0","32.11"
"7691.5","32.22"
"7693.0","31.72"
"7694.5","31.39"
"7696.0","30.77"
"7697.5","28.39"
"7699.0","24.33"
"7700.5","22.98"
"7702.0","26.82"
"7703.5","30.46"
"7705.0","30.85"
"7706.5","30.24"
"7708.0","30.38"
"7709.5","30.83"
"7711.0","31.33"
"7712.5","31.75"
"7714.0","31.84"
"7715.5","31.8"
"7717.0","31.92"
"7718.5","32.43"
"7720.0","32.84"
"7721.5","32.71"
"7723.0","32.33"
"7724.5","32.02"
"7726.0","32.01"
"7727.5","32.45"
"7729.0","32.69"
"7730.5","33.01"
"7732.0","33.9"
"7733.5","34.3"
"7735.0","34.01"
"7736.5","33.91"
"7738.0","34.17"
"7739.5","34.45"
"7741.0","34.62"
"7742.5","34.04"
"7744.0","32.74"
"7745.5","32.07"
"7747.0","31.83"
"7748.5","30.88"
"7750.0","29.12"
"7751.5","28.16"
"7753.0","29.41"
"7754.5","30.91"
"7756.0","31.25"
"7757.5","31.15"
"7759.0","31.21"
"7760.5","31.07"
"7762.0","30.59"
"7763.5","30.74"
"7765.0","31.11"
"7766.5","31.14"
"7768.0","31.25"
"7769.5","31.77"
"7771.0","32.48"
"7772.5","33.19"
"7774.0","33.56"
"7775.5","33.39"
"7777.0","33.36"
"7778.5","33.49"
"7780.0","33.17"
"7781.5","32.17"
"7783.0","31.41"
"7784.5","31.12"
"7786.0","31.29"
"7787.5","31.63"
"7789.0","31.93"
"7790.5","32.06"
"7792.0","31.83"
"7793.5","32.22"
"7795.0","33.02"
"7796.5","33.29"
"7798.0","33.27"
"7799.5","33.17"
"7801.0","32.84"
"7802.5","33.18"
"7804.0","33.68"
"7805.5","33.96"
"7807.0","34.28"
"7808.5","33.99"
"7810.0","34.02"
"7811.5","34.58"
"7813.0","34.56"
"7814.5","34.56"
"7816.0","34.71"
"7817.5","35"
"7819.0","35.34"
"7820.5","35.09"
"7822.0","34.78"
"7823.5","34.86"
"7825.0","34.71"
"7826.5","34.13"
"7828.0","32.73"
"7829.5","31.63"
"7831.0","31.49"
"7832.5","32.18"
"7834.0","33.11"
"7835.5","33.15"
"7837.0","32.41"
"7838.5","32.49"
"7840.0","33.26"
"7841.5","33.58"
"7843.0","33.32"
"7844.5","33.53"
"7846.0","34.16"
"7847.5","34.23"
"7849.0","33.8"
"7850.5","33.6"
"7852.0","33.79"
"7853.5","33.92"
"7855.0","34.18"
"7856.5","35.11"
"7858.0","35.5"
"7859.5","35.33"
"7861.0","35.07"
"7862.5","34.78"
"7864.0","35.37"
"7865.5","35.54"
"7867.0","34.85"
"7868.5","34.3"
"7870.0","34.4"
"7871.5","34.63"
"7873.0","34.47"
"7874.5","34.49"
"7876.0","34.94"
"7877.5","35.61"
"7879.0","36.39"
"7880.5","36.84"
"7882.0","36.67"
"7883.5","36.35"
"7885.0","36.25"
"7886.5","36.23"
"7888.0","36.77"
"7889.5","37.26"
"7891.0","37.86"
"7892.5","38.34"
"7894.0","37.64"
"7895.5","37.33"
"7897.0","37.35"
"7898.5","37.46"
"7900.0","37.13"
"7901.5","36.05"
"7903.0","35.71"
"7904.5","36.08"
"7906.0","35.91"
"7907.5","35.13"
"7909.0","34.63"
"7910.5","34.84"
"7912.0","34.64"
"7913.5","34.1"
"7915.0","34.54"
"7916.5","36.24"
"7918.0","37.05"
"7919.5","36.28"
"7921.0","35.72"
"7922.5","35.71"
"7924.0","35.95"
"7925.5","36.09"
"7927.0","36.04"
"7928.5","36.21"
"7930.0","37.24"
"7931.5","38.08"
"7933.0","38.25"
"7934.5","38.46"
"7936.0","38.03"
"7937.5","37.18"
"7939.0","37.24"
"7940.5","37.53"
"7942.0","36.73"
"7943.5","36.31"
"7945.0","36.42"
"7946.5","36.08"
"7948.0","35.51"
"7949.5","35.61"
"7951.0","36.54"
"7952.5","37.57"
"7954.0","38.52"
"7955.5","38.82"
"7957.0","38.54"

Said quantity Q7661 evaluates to 0.07 mag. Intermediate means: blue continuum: 37.1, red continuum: 32.4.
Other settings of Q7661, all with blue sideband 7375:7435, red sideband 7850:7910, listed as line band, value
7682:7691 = 0.16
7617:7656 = 0.04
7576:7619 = -0.05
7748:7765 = 0.19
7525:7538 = -0.10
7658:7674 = 0.23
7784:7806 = 0.11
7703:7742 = 0.12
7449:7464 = -0.04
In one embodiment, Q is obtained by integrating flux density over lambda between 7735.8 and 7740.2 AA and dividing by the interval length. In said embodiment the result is 34.2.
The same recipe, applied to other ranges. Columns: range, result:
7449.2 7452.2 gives 38.1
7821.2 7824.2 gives 34.8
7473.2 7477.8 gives 37.8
